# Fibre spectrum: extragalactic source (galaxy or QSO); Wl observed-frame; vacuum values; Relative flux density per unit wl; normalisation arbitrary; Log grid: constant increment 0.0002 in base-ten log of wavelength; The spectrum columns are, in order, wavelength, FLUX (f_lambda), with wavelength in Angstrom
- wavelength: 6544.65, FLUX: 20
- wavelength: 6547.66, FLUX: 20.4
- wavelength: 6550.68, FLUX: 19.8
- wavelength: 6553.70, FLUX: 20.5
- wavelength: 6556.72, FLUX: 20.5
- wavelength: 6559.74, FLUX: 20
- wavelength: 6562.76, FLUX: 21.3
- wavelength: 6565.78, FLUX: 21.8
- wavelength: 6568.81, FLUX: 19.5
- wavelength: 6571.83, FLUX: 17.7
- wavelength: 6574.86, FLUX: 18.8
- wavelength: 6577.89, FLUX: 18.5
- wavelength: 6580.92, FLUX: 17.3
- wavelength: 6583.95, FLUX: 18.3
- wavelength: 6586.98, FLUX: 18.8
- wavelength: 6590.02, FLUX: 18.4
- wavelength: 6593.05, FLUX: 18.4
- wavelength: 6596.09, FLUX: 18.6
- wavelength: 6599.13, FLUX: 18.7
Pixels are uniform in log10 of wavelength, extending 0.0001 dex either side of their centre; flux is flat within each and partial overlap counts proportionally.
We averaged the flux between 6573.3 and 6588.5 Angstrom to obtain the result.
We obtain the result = 18.3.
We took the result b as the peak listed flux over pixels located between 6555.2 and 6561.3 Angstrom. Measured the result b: 20.5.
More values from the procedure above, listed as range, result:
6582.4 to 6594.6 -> 18.8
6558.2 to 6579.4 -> 21.8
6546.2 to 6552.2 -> 20.4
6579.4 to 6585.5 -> 18.3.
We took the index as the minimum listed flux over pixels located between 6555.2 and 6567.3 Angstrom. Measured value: 20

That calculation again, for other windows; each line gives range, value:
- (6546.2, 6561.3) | 19.8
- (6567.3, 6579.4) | 17.7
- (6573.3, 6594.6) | 17.3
